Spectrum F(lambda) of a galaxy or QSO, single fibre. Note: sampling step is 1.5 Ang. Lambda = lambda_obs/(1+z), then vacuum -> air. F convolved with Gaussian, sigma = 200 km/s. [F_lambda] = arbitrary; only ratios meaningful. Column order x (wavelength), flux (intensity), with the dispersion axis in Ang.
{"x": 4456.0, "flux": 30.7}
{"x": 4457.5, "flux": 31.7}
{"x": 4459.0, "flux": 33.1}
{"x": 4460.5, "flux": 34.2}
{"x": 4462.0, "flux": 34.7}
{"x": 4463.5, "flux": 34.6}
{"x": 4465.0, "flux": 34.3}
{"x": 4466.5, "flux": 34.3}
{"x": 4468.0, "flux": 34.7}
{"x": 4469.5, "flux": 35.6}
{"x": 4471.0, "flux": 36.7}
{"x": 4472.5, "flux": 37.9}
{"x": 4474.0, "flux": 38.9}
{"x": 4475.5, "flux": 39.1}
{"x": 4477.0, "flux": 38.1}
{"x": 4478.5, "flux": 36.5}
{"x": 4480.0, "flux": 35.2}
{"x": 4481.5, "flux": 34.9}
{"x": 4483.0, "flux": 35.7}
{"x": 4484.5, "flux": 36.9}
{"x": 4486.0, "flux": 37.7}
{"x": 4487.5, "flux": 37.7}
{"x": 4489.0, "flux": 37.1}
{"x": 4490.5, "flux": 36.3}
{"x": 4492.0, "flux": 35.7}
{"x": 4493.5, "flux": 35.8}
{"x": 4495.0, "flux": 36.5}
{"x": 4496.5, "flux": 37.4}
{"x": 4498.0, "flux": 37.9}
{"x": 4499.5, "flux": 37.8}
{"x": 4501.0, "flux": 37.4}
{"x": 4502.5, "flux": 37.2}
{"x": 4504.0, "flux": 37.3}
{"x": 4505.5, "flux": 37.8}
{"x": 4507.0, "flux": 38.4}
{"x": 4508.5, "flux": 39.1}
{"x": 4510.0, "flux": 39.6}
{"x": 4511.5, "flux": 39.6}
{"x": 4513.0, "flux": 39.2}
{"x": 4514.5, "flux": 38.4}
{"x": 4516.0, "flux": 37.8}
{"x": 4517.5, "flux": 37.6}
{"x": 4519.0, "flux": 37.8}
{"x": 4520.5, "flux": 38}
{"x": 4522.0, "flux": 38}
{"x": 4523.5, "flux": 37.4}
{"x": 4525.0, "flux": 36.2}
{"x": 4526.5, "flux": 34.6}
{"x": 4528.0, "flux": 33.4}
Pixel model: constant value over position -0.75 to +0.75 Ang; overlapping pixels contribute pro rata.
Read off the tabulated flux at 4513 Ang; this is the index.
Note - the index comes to 39.2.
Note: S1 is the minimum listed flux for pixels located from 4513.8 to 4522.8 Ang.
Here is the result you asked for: 37.6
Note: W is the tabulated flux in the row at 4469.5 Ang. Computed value 35.6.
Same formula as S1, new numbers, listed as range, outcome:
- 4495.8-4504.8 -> 37.2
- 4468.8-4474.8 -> 35.6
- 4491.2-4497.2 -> 35.7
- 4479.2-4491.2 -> 34.9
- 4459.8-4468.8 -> 34.2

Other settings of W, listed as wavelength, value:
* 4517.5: 37.6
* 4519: 37.8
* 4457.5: 31.7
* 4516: 37.8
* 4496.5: 37.4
